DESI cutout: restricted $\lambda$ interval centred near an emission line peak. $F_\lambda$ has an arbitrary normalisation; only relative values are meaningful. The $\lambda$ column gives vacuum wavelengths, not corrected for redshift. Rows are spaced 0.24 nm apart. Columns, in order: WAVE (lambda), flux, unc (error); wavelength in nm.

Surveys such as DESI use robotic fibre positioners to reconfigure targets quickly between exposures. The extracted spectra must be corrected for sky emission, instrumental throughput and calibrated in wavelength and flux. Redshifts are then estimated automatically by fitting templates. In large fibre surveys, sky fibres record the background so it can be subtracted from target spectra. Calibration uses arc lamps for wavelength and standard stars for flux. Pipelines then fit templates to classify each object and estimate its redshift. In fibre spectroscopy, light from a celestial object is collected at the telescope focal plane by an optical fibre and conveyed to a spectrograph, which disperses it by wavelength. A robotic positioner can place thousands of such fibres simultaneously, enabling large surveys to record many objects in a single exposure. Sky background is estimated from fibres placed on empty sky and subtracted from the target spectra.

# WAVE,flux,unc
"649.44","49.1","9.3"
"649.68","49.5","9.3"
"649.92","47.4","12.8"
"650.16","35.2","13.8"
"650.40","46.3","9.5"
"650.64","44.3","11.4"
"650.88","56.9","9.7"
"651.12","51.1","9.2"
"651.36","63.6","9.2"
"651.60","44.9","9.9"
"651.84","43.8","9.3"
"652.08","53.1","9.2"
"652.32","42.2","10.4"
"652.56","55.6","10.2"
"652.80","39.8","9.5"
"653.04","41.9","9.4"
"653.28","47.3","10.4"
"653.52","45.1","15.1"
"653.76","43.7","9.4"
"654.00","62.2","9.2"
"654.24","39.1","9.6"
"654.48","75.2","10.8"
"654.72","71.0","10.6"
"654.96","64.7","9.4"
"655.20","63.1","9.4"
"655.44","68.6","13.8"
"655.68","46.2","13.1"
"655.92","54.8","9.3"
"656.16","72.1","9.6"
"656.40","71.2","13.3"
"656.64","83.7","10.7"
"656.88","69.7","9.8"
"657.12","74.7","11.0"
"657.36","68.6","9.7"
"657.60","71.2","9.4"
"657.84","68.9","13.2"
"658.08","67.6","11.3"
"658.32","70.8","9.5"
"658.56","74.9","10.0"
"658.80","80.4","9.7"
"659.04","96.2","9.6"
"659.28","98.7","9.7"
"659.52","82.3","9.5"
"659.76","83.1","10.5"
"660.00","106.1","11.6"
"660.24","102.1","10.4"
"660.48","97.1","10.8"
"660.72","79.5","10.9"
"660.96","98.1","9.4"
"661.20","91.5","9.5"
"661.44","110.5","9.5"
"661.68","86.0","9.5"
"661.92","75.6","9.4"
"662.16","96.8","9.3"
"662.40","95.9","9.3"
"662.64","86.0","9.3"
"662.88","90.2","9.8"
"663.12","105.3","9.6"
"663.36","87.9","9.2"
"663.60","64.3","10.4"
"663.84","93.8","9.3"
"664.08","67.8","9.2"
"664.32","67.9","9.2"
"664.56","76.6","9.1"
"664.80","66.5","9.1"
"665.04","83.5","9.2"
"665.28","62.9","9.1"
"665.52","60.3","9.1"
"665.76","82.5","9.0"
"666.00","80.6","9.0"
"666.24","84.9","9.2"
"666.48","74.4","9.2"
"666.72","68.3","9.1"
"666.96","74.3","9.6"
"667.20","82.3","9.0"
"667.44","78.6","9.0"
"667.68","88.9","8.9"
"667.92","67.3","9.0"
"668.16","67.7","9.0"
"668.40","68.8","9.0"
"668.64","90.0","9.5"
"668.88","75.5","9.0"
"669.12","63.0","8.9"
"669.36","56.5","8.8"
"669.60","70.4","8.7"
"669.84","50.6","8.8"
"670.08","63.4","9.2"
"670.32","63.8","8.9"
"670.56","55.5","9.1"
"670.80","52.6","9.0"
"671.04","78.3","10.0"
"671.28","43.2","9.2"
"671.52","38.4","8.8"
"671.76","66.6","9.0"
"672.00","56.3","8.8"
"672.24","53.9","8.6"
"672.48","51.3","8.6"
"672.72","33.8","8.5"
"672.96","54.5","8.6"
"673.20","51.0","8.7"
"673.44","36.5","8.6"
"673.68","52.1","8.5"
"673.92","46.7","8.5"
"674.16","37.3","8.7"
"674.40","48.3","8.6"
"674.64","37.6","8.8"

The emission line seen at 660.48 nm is Mg II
